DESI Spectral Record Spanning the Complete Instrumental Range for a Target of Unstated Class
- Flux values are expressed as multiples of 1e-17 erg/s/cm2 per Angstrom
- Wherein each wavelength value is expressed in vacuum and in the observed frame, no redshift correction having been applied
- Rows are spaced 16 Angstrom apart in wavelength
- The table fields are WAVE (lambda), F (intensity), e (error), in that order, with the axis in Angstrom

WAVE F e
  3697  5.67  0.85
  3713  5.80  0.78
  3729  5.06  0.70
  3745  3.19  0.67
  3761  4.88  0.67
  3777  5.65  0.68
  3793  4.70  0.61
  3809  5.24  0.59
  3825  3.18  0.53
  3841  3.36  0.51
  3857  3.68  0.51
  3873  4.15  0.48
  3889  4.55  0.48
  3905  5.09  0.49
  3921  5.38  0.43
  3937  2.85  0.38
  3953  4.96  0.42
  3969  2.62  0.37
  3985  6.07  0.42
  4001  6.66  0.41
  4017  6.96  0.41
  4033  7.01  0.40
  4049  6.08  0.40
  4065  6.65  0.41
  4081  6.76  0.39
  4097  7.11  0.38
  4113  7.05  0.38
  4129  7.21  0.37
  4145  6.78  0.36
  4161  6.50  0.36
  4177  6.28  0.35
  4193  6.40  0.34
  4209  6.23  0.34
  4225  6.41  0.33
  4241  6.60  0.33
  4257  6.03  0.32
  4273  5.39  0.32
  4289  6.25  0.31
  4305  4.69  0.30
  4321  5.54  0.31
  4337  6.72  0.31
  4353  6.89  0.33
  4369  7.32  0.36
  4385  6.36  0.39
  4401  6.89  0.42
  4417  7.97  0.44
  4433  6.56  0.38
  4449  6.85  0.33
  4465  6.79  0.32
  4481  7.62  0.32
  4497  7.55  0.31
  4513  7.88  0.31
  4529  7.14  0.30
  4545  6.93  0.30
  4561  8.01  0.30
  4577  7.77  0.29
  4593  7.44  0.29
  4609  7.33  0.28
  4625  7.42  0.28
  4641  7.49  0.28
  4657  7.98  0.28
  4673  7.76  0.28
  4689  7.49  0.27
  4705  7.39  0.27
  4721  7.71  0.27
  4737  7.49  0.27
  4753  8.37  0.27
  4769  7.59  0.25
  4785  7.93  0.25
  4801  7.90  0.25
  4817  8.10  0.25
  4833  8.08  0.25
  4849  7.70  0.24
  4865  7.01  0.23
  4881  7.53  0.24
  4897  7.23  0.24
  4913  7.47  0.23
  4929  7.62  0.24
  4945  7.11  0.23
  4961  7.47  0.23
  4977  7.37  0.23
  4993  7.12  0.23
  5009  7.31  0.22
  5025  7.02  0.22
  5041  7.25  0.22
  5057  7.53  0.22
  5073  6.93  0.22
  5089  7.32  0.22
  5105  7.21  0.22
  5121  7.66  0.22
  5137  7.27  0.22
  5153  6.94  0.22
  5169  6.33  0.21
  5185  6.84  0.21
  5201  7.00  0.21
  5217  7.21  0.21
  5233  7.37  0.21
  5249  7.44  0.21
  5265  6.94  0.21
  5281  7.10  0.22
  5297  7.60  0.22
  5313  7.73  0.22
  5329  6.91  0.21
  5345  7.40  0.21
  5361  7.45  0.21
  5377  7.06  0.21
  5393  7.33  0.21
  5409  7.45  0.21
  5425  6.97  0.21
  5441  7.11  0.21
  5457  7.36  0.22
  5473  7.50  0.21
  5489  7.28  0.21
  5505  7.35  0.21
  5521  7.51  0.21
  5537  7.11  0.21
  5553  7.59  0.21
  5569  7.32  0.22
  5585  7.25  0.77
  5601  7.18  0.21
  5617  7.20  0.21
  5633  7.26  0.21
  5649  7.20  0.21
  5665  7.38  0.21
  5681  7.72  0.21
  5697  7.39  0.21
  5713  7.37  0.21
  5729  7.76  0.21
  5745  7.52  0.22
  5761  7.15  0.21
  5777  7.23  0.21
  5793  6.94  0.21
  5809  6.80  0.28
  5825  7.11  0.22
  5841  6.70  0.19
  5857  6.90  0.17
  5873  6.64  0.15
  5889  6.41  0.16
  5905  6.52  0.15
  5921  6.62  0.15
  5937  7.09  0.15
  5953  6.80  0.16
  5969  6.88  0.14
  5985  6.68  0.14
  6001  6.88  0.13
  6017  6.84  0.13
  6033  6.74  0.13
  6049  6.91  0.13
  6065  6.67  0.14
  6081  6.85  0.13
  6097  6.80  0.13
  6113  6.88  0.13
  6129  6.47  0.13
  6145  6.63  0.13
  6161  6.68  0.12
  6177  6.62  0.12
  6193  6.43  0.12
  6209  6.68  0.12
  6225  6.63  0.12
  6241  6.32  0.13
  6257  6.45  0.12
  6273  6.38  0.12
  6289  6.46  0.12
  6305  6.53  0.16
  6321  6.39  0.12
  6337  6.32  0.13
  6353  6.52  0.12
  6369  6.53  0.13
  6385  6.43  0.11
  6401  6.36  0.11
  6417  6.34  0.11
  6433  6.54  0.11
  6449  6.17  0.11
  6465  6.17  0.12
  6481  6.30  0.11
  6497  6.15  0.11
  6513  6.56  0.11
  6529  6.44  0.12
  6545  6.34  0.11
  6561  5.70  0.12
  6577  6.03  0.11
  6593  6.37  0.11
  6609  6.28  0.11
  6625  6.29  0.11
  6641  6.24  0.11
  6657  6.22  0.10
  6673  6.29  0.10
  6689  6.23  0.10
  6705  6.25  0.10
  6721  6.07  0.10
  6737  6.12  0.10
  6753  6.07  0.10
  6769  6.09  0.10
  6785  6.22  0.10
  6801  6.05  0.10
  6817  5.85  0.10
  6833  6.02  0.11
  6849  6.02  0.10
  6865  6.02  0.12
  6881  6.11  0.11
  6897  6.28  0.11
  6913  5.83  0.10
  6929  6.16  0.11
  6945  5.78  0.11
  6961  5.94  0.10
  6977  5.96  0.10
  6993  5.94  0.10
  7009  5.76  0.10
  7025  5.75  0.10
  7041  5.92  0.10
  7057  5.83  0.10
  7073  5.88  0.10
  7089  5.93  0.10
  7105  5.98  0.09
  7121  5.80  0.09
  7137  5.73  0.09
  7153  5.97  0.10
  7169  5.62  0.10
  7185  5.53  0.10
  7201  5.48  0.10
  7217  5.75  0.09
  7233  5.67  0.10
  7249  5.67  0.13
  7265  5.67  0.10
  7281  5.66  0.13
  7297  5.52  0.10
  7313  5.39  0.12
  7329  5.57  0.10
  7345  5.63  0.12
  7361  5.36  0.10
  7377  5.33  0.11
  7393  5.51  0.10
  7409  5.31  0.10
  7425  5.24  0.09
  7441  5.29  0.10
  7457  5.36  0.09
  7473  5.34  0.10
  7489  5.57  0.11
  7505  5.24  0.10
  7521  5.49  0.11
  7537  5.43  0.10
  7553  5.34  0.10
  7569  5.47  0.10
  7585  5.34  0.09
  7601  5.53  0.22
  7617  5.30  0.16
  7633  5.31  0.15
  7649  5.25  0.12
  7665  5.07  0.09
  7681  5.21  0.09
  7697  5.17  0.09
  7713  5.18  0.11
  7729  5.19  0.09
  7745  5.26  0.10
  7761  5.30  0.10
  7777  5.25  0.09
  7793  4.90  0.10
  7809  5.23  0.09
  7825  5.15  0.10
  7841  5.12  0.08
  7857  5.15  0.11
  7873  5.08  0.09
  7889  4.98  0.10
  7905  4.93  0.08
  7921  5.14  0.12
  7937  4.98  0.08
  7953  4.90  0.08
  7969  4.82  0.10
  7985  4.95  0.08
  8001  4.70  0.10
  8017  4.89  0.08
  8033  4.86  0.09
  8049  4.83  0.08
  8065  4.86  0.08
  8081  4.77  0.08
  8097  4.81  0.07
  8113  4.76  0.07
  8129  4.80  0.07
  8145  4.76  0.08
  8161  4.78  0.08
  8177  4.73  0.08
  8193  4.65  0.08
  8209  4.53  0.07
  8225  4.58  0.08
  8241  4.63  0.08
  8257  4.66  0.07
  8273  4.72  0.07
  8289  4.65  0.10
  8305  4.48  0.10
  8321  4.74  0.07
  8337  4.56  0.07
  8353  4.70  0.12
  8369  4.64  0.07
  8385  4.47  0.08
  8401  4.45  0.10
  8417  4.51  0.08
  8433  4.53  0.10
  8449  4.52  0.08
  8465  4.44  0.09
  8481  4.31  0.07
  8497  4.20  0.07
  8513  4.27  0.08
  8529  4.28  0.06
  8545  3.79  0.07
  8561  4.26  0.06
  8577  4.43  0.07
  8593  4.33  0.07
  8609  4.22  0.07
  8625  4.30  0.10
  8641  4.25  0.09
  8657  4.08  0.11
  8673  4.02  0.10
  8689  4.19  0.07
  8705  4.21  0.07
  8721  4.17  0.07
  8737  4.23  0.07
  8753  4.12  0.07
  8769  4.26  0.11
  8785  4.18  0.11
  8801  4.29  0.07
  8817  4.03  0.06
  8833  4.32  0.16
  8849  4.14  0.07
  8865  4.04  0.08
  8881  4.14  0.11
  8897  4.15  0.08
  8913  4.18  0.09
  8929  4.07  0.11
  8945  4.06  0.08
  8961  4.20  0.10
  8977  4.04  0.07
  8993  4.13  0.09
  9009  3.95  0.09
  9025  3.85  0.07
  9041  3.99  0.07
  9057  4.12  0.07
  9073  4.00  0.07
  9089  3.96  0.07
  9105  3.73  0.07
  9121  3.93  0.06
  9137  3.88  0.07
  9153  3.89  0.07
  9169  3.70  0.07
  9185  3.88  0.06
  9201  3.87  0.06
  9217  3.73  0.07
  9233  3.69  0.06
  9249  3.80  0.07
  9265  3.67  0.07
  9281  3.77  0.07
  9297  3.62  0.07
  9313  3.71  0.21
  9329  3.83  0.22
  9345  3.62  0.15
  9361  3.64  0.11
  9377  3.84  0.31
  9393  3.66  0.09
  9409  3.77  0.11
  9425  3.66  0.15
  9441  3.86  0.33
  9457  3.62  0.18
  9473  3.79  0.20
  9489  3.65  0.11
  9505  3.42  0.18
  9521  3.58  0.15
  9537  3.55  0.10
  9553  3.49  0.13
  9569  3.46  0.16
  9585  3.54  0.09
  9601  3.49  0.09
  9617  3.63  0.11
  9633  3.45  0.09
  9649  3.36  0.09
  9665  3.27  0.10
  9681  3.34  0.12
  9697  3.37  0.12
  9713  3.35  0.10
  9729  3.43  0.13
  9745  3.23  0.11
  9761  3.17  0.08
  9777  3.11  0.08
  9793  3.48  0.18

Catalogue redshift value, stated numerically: 0.00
